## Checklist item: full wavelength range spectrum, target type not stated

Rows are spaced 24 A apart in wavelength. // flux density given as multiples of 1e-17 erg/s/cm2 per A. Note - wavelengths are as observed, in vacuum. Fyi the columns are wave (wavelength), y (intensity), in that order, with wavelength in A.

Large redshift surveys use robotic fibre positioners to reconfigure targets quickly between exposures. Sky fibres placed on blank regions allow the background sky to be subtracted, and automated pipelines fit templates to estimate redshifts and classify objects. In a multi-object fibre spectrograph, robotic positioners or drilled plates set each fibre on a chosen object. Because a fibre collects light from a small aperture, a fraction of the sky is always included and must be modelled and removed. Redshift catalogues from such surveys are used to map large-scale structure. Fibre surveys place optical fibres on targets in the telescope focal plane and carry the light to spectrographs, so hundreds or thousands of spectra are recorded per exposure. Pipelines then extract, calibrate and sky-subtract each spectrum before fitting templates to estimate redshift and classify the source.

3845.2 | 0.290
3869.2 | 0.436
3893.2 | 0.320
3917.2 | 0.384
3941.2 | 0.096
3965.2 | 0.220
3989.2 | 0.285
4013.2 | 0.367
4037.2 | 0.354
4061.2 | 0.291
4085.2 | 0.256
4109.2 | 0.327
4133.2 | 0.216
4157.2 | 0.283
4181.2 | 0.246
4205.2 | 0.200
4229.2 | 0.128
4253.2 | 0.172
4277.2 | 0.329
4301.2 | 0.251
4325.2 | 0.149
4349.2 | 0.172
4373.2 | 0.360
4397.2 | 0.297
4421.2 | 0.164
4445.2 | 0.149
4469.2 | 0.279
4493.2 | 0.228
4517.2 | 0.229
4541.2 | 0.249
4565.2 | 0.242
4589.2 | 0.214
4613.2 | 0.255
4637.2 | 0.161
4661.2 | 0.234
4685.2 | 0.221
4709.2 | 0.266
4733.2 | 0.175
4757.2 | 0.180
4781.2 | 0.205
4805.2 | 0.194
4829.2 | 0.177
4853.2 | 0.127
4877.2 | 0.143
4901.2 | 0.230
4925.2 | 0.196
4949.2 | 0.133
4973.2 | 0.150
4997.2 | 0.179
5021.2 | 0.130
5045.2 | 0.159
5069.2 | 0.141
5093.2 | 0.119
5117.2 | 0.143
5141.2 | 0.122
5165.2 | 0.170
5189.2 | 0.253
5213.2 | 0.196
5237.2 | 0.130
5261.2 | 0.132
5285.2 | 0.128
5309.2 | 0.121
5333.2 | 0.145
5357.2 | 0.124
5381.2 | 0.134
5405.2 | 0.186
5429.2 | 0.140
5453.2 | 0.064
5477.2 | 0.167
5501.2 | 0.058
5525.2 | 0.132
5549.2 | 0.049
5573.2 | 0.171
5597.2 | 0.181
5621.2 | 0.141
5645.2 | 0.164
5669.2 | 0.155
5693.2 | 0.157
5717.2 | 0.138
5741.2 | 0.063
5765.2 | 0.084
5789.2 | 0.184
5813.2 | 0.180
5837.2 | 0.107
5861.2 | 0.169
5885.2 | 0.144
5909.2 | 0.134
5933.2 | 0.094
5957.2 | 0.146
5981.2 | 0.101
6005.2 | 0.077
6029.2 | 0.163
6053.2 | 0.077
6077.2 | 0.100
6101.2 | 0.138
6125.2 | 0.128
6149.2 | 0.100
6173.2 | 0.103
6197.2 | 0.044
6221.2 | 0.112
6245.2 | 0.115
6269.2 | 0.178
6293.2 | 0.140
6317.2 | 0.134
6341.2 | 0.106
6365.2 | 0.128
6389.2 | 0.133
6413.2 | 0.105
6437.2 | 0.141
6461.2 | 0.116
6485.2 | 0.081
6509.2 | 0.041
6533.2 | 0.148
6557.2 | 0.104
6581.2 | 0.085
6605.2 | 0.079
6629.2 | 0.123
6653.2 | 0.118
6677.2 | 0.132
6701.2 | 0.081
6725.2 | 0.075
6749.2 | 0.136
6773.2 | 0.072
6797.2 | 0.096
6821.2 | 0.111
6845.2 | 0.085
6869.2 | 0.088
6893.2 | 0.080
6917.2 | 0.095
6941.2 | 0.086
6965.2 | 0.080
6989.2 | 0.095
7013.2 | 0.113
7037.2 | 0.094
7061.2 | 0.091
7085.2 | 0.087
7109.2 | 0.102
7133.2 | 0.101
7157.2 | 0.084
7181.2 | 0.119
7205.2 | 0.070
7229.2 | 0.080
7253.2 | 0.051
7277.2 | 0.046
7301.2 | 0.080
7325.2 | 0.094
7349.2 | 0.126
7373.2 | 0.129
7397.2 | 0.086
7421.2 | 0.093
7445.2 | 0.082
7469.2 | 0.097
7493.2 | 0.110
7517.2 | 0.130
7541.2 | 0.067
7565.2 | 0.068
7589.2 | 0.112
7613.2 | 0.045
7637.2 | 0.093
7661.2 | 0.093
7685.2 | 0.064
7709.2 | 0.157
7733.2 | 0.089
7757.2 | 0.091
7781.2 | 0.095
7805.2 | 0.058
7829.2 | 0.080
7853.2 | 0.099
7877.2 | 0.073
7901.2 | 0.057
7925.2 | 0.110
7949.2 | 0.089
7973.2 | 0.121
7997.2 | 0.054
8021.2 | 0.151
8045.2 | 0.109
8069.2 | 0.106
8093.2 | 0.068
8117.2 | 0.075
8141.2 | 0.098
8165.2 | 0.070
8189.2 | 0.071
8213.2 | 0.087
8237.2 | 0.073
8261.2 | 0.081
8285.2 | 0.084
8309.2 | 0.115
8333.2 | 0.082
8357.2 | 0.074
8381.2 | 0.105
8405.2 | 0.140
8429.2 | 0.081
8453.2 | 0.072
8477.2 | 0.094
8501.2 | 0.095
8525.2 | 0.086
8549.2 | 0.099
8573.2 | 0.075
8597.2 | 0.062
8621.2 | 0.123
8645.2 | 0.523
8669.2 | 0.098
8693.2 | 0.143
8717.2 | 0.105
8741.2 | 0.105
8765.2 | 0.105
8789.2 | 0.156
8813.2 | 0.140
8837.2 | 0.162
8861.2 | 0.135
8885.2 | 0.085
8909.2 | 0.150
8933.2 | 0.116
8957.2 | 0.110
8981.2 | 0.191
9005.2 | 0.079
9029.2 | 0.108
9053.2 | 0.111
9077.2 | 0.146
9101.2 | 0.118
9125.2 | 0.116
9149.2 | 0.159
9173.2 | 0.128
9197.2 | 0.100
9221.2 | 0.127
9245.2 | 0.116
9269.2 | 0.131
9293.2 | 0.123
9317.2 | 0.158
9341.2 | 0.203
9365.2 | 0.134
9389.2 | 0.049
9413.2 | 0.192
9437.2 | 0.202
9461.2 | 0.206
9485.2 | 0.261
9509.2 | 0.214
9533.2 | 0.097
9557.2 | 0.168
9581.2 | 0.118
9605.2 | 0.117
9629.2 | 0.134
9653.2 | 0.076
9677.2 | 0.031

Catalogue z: 1.32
